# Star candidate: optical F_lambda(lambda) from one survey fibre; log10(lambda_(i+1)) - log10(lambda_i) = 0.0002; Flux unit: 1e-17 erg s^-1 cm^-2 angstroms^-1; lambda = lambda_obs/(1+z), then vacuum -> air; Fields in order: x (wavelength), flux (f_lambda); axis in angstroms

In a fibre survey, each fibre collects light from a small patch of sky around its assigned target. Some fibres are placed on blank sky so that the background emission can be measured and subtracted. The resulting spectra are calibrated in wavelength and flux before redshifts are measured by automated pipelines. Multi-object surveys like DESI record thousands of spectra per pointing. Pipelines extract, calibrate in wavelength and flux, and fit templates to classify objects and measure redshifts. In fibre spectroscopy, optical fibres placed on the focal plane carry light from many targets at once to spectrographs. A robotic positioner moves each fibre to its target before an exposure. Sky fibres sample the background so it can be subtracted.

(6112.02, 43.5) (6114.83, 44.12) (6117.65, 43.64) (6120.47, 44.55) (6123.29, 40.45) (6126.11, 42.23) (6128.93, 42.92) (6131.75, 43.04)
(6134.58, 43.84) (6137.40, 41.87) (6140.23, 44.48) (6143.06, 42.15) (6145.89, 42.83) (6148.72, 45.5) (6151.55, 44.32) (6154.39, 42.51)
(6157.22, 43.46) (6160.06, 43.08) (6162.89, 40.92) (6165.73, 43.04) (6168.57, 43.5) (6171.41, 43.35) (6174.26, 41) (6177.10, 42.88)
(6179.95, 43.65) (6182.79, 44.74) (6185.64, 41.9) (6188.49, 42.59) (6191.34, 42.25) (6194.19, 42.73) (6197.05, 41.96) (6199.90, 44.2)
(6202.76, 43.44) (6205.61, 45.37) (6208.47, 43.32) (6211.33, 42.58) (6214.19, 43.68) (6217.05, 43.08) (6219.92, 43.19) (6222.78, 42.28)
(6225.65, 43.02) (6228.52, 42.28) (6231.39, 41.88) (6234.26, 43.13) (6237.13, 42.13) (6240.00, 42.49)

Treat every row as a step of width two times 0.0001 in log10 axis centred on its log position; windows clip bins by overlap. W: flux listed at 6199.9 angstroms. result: 44.2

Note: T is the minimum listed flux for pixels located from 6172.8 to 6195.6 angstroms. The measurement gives 41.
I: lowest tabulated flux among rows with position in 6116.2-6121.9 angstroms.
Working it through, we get 43.64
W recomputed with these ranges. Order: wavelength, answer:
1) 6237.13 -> 42.13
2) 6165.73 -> 43.04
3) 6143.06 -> 42.15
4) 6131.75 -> 43.04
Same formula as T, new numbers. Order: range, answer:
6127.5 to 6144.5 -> 41.87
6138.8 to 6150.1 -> 42.15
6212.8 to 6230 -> 42.28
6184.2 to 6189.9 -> 41.9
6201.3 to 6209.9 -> 43.32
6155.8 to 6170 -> 40.92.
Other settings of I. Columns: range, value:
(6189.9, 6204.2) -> 41.96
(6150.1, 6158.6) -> 42.51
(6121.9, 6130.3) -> 40.45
